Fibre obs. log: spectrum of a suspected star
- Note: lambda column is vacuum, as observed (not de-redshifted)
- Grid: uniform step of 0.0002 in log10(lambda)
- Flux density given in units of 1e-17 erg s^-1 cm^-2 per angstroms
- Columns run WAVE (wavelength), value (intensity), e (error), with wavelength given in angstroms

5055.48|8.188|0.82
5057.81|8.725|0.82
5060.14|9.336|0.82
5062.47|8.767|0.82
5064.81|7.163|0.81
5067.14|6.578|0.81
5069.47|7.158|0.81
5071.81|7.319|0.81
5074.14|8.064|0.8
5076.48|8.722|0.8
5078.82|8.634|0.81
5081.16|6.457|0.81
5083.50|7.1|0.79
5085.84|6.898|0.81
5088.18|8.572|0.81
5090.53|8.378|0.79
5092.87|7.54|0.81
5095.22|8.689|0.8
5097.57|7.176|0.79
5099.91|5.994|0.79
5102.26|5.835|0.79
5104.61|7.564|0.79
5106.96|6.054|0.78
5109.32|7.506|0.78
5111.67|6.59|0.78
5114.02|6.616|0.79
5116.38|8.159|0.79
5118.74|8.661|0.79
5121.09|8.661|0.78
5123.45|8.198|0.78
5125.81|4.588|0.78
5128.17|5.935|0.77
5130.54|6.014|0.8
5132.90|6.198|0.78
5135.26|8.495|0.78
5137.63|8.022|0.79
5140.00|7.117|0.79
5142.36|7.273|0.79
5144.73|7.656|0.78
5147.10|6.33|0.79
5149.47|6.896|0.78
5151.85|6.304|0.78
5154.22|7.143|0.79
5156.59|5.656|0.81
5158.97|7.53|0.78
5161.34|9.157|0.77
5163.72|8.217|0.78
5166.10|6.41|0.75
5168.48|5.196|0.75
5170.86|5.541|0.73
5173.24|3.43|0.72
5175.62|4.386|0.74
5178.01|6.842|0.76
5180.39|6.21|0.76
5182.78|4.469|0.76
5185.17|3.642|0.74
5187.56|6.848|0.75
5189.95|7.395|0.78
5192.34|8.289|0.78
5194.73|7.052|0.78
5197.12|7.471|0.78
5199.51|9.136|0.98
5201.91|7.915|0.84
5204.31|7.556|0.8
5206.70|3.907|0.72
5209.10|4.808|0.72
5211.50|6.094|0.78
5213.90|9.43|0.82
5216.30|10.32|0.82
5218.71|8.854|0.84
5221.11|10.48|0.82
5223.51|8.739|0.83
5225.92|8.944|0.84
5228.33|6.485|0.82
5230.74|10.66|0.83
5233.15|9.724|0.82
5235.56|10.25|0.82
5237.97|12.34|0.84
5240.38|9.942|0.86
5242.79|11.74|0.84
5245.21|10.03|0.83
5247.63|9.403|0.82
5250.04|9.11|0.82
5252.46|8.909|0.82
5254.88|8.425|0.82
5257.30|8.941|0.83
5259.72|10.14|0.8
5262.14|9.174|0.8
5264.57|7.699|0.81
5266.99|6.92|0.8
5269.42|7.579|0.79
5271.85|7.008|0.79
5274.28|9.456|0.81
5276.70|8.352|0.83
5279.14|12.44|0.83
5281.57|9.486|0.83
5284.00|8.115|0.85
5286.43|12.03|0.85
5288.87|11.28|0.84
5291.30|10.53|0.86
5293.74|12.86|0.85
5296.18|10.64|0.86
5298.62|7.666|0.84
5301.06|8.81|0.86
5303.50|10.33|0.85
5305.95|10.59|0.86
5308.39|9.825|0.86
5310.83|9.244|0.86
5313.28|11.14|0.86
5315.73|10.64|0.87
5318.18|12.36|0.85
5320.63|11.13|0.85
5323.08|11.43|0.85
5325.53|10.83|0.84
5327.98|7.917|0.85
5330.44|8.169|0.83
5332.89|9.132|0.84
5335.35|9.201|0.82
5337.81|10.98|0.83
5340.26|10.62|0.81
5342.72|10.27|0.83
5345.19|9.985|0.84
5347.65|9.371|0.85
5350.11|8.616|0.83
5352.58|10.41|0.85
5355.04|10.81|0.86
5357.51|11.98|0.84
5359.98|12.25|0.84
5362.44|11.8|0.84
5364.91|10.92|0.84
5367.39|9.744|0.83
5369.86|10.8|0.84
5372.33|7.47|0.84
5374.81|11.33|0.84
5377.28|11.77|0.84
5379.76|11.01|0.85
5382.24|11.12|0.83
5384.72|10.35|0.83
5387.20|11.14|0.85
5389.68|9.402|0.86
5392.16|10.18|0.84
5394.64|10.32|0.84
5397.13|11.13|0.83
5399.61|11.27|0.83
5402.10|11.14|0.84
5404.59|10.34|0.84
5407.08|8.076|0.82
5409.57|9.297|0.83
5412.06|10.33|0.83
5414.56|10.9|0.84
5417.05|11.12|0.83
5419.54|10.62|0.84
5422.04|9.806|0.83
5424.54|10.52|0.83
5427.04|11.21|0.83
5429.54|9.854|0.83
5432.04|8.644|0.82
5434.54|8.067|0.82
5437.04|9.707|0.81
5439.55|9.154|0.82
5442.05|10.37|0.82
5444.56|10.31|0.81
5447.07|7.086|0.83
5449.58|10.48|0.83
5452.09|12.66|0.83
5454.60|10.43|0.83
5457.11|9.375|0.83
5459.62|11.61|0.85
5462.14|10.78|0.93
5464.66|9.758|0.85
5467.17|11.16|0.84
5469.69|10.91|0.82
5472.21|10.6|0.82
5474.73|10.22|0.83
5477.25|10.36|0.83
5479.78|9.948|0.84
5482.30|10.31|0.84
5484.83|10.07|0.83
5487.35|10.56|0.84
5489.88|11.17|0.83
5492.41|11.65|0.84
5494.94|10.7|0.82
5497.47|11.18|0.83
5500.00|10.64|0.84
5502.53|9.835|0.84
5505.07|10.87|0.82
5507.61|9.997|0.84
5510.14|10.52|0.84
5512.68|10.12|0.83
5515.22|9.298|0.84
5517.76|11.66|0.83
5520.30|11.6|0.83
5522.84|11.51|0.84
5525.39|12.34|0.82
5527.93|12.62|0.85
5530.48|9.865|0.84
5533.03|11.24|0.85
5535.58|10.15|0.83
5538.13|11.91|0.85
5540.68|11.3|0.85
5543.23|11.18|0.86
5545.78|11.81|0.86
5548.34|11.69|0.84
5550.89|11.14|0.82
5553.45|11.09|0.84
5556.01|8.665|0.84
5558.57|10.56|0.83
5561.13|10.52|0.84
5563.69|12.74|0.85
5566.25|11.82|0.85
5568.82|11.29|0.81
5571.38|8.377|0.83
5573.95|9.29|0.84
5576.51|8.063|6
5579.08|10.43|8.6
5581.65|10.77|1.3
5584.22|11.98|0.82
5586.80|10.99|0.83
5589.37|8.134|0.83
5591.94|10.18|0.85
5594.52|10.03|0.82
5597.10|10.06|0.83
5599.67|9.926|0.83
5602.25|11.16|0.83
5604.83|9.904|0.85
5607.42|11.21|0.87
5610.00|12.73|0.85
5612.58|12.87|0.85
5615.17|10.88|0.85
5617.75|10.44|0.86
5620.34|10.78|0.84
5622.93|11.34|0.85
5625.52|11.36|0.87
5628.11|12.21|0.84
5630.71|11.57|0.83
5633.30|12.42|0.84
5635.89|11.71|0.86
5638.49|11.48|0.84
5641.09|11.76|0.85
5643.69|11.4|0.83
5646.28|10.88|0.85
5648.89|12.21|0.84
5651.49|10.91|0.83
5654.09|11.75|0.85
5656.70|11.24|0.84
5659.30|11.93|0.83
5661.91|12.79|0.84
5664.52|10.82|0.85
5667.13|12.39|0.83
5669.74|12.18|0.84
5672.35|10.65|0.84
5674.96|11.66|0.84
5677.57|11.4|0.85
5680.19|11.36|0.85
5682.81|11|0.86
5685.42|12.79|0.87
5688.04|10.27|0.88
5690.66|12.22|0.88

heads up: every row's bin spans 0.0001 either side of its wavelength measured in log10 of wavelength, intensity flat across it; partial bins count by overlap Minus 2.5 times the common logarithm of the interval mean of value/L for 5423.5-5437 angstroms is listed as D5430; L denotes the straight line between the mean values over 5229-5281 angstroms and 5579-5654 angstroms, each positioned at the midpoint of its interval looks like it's 0.06 mag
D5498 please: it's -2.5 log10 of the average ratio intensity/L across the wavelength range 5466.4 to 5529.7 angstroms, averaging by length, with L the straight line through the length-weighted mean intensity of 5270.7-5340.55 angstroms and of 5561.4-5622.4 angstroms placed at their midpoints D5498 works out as -0.035 mag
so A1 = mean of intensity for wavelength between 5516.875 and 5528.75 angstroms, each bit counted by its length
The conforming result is 11.9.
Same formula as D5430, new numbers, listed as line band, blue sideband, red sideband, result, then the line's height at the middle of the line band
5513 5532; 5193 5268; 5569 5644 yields -0.09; 10.3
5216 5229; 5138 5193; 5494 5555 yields -0.25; 7.16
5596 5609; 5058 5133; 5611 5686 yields 0.07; 11.2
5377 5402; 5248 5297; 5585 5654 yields -0.08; 10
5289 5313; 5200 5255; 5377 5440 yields -0.08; 9.44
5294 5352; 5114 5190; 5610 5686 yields -0.20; 8.34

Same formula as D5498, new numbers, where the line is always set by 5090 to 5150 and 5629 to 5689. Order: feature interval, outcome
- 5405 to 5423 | -0.05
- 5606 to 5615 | -0.08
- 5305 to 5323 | -0.22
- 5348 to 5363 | -0.19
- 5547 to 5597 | 0.05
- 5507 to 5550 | -0.06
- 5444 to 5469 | -0.05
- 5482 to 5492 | -0.05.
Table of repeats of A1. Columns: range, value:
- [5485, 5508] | 10.7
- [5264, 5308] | 9.58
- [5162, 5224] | 6.87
